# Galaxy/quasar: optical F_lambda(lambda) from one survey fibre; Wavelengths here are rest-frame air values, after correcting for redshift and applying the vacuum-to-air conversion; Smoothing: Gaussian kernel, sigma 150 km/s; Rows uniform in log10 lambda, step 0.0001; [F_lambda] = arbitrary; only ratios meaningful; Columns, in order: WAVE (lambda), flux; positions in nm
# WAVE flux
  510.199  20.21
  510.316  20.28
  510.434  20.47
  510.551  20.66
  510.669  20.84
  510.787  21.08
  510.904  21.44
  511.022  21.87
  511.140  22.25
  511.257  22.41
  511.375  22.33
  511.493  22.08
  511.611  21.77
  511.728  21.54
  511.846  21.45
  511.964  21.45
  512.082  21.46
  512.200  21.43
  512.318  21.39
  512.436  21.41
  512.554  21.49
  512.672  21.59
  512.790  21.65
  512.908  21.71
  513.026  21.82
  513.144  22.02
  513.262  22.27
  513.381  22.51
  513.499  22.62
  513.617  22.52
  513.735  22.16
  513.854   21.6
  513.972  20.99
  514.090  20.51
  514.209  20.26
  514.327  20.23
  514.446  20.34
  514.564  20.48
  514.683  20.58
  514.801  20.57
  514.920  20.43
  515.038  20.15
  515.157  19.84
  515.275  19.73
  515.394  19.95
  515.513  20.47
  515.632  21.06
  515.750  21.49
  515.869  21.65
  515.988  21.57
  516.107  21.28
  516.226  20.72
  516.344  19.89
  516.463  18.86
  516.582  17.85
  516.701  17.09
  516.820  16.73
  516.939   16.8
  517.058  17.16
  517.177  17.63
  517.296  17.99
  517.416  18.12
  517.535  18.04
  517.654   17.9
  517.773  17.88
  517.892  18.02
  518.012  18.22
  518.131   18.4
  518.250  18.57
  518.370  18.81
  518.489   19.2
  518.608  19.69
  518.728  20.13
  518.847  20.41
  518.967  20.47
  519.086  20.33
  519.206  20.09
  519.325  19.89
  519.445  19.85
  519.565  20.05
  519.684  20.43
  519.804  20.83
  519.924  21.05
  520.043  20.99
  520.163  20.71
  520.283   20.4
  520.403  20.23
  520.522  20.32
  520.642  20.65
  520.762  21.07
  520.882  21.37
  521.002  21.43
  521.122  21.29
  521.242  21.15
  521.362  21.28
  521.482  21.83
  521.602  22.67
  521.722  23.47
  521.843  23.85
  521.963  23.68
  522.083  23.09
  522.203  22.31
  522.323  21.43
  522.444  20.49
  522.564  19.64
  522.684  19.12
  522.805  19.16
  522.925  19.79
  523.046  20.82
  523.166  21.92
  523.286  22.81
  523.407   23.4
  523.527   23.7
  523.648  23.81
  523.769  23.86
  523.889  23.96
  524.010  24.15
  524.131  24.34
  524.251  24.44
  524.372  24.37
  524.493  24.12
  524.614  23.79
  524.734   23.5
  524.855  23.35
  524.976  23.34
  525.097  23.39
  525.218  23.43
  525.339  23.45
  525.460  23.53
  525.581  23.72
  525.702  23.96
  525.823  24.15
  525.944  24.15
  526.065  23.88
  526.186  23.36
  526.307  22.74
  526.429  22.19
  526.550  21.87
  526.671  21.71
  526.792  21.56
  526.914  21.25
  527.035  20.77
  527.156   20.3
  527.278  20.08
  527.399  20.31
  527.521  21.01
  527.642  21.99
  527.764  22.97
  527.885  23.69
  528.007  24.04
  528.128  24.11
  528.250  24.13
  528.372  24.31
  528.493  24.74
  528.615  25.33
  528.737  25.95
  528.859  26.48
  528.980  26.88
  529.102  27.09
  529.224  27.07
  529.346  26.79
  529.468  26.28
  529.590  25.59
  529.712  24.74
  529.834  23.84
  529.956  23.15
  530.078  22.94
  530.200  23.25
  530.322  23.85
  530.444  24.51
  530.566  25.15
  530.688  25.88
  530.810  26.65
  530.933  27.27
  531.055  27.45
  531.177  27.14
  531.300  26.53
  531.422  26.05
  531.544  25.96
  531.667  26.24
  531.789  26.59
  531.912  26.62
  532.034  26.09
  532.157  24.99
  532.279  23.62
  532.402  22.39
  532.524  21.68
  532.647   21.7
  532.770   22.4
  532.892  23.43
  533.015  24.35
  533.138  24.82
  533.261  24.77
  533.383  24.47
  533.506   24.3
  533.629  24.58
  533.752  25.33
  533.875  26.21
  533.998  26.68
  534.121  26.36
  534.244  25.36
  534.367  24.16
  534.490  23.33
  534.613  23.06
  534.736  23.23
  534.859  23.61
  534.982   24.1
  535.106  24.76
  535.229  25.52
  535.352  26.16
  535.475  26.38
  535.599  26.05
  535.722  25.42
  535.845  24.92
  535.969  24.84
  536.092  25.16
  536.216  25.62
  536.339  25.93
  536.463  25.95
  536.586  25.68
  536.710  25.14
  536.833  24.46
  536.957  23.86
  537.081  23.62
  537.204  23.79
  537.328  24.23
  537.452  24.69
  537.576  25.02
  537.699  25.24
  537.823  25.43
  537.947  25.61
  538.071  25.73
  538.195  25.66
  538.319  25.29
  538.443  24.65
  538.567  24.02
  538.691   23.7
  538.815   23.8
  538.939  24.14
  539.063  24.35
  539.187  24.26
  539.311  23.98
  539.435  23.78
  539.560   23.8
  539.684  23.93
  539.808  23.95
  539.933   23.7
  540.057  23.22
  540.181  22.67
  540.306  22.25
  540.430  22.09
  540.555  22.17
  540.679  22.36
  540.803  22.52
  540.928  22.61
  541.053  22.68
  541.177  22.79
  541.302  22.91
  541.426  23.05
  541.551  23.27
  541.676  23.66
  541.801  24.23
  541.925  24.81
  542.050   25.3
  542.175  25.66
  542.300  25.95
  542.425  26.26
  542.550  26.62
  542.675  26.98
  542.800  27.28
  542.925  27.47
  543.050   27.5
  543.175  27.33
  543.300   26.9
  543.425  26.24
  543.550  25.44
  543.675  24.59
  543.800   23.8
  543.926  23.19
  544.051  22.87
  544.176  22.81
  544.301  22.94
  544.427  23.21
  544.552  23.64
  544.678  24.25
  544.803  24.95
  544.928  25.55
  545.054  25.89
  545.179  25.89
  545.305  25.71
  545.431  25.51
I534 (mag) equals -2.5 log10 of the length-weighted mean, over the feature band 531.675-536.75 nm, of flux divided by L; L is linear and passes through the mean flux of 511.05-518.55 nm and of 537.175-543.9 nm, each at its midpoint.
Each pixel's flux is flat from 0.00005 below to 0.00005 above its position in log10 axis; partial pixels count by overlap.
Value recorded -0.059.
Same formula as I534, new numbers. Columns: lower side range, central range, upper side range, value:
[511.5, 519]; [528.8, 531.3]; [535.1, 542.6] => -0.13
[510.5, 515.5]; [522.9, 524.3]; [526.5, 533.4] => 0.00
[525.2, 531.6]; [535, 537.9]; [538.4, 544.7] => -0.04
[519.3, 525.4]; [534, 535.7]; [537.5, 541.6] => -0.07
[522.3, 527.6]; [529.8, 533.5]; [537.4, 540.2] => -0.06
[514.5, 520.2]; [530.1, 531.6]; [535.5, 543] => -0.14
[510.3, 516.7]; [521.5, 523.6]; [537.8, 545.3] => 0.02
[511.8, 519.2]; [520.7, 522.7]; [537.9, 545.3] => -0.03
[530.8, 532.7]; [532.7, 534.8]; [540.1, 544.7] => 0.03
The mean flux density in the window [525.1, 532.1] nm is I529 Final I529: 24.3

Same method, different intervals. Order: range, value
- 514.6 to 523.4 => 20.2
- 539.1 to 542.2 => 23.4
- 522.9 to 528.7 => 23.1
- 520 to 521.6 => 21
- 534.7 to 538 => 25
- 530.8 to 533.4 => 25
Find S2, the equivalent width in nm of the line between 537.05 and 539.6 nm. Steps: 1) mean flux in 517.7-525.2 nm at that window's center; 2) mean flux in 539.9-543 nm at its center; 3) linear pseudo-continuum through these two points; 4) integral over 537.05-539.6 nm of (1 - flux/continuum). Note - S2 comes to -0.09 nm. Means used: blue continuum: 21.4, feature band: 24.5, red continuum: 24.1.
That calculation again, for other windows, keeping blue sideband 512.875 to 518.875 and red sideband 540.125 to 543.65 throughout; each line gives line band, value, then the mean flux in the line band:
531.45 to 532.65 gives -0.10 nm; 24.8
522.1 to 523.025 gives 0.03 nm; 20.4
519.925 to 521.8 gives -0.04 nm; 21.3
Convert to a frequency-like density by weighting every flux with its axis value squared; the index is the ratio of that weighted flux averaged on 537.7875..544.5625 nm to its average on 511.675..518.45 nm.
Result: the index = 1.33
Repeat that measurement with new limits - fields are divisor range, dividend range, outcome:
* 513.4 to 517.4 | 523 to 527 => 1.21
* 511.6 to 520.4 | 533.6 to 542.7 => 1.32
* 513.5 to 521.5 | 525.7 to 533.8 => 1.27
